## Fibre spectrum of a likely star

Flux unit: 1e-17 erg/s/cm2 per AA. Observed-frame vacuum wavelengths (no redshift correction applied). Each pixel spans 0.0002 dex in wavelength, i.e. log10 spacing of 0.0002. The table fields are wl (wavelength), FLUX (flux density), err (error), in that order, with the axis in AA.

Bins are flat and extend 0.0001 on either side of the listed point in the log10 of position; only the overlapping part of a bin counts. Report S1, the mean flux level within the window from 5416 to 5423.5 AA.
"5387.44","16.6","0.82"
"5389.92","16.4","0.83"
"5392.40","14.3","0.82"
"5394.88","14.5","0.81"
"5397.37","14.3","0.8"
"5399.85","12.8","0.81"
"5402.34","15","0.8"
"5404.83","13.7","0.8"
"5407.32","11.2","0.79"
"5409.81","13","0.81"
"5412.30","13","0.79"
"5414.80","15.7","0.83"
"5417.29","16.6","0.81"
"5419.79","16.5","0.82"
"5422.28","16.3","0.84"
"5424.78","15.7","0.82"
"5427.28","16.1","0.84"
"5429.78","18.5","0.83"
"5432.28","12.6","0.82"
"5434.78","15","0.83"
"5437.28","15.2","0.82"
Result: 16.5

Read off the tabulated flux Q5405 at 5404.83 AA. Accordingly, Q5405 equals 13.7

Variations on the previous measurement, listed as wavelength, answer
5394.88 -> 14.5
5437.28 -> 15.2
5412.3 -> 13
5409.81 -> 13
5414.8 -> 15.7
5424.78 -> 15.7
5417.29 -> 16.6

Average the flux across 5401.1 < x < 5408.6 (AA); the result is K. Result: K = 13.3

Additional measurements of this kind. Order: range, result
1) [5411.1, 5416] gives 14.3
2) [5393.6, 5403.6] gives 14.2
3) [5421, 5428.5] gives 16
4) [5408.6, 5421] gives 15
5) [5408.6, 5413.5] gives 13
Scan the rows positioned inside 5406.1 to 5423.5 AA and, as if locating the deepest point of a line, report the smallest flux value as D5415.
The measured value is 11.2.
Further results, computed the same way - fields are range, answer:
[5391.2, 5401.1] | 12.8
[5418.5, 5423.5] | 16.3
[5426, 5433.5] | 12.6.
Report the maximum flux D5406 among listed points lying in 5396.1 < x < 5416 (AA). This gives 15.7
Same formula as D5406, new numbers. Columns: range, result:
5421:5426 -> 16.3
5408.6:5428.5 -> 16.6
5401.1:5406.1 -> 15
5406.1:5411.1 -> 13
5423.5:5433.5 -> 18.5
